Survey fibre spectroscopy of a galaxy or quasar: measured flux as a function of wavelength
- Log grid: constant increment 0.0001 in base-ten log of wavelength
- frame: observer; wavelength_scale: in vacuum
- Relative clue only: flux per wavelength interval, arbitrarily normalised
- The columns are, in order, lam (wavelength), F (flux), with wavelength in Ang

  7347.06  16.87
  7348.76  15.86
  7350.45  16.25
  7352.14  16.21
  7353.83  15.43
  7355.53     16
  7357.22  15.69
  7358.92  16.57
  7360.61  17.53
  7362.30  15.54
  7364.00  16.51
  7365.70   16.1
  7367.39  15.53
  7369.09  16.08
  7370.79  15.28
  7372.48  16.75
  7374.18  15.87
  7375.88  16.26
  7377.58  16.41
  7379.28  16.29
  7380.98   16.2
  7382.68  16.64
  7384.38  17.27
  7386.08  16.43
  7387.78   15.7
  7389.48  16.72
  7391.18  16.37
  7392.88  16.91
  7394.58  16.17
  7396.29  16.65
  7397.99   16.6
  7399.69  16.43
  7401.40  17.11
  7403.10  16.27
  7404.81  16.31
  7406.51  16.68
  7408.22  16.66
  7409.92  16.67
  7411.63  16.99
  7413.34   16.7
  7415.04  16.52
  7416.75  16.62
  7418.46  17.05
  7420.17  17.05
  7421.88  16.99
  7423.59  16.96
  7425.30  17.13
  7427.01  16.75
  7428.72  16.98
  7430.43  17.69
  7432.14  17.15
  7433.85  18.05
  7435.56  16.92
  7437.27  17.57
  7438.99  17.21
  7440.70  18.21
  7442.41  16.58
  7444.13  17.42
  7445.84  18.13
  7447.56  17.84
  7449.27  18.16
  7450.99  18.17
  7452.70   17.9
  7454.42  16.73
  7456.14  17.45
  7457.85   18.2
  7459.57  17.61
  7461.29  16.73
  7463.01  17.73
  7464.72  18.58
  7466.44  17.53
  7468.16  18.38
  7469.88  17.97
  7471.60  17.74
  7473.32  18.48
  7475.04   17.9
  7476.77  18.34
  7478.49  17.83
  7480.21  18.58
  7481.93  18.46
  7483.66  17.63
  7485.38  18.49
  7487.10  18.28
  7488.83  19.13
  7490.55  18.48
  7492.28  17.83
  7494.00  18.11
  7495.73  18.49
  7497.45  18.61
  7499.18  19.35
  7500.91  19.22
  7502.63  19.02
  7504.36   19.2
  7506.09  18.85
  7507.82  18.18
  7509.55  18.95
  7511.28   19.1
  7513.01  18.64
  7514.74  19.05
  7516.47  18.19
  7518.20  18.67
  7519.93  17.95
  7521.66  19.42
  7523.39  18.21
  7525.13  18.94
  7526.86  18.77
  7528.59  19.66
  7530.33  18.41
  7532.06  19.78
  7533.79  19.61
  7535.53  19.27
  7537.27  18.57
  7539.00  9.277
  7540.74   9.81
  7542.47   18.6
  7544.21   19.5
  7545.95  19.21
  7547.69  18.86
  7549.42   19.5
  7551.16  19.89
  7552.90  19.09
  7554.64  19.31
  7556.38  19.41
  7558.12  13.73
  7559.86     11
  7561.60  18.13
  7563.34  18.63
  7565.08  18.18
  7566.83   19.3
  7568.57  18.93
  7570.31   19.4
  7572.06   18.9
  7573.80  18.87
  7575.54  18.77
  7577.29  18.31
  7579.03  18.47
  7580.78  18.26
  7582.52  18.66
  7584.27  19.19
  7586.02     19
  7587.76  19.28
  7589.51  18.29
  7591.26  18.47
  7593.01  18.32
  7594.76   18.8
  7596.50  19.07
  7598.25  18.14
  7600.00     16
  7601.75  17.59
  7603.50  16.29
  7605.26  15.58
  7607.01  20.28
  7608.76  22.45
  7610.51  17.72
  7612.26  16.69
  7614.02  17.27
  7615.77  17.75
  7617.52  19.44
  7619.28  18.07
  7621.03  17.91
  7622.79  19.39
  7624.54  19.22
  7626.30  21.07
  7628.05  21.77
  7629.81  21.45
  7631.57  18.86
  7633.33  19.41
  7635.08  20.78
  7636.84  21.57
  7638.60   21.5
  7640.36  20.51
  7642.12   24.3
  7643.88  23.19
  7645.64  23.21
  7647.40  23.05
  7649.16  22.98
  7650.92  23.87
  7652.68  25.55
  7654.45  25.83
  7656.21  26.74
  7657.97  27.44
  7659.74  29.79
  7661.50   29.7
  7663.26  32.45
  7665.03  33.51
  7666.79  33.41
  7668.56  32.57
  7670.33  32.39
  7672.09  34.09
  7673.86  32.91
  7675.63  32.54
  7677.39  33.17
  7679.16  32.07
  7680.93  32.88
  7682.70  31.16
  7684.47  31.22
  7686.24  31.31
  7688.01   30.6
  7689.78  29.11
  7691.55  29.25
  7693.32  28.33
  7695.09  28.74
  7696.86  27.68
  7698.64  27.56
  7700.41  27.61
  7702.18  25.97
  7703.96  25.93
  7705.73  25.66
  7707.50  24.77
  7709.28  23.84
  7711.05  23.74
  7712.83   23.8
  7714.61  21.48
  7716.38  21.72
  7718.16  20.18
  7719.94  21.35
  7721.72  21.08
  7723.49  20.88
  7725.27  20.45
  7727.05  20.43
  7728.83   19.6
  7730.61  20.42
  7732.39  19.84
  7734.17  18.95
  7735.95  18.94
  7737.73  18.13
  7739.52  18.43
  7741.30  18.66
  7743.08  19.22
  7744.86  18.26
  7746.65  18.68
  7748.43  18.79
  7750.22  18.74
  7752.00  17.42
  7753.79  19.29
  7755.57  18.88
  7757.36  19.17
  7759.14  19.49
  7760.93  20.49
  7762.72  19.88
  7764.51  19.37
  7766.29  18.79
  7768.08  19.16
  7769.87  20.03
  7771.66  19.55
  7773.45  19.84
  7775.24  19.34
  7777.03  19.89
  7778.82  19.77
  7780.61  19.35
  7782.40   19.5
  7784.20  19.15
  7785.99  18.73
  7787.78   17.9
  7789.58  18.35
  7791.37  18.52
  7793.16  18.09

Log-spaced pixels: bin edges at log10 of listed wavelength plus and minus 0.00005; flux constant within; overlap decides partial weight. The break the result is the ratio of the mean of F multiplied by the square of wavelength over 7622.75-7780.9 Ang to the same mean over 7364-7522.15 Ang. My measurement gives 1.45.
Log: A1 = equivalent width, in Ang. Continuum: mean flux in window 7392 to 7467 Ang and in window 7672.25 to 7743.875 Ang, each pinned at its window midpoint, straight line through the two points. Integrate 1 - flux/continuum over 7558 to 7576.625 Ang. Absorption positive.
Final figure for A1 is 2.9 Ang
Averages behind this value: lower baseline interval 17.2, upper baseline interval 25.1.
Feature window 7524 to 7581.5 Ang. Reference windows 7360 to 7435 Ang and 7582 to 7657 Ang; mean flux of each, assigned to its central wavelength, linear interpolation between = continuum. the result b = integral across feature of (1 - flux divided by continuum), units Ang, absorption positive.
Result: 3.1 Ang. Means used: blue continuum 16.6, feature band 18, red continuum 20.1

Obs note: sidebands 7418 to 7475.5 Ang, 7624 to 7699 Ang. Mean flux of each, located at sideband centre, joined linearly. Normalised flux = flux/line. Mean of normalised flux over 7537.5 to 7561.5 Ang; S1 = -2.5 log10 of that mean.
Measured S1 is 0.30 mag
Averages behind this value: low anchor 17.6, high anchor 27.2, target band 16.8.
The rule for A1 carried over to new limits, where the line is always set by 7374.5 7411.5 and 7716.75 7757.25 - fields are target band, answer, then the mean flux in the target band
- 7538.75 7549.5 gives 0.7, 16.6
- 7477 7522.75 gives -3.1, 18.6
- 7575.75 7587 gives -0.3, 18.7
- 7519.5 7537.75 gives -1.4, 19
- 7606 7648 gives -4.0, 20.3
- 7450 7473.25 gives -0.9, 17.8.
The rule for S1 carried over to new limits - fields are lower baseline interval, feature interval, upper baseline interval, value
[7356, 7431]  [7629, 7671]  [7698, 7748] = -0.24 mag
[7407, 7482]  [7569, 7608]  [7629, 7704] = 0.29 mag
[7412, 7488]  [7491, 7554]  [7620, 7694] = 0.13 mag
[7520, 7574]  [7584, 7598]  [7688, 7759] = 0.02 mag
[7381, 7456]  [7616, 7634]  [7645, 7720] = 0.29 mag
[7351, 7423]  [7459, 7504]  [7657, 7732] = 0.09 mag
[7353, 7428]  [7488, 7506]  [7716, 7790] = -0.09 mag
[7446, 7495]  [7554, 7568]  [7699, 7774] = 0.10 mag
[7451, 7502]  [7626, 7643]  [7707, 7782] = -0.10 mag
